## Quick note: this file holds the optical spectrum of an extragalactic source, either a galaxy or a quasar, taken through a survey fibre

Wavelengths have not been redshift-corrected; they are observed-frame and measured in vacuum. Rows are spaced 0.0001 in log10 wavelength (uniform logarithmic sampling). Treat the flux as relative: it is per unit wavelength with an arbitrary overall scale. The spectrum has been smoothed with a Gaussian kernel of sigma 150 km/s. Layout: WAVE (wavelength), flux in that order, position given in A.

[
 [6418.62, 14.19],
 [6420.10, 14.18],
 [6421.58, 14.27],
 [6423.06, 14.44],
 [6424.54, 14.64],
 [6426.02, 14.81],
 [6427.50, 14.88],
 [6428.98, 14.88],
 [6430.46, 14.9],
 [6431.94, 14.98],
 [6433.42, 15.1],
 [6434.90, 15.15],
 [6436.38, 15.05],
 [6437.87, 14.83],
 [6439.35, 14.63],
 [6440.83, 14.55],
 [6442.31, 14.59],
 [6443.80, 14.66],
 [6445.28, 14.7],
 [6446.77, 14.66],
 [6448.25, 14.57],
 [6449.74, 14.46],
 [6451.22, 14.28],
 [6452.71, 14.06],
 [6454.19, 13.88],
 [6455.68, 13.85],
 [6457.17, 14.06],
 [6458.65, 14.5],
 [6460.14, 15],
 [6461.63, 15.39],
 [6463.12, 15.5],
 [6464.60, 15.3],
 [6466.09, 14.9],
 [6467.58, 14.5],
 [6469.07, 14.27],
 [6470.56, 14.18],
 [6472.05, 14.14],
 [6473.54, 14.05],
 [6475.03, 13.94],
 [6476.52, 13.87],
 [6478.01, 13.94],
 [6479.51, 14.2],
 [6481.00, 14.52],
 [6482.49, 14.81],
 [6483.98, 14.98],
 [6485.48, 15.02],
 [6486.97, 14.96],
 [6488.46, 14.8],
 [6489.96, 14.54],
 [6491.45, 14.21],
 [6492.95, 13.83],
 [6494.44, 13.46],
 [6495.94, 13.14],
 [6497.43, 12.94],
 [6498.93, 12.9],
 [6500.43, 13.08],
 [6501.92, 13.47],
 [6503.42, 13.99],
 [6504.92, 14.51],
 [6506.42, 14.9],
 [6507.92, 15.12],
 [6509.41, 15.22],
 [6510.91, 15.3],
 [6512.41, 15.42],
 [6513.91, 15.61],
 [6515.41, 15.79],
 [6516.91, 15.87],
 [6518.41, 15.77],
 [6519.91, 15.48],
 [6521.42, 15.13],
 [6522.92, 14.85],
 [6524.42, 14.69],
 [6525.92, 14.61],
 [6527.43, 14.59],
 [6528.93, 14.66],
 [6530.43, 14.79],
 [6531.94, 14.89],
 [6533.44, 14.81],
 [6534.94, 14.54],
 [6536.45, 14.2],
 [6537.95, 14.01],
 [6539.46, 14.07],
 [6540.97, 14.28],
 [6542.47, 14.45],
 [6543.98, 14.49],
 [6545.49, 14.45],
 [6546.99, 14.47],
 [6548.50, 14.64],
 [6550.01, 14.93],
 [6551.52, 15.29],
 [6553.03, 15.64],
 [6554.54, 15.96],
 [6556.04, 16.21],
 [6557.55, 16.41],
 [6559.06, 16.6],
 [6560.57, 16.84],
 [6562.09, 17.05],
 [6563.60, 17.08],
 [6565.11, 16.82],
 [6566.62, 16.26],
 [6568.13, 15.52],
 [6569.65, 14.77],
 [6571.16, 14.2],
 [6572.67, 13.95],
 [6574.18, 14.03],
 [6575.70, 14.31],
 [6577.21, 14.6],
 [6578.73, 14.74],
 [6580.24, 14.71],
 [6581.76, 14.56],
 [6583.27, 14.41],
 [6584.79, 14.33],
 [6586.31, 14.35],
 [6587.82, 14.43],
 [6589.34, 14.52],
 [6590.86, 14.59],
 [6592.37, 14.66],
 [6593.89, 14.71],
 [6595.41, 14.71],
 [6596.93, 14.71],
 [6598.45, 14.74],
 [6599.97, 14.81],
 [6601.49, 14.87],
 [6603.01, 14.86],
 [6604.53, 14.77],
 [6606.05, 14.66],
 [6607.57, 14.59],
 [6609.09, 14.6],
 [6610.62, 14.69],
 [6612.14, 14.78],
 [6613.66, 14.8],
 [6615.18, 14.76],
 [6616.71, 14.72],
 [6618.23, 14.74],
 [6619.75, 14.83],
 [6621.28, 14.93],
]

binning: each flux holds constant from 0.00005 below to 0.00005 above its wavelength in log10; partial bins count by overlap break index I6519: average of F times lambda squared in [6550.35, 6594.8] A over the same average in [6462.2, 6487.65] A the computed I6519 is 1.08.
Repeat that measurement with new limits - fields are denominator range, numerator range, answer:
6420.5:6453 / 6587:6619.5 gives 1.05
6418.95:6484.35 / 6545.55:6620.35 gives 1.07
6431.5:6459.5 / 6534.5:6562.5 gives 1.08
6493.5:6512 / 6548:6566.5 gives 1.17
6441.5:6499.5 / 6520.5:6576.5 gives 1.08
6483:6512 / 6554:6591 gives 1.10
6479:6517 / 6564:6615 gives 1.05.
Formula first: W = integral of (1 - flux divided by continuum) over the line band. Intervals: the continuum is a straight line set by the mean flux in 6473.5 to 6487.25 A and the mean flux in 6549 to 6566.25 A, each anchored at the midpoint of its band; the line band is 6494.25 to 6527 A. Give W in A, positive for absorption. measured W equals 1.1 A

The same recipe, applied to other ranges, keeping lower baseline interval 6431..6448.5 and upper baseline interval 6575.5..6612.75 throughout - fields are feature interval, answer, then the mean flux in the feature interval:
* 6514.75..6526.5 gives -0.45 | 15.3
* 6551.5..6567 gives -1.86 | 16.4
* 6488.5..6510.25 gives 1.11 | 14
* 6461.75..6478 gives 0.32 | 14.5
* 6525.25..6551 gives 0.29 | 14.5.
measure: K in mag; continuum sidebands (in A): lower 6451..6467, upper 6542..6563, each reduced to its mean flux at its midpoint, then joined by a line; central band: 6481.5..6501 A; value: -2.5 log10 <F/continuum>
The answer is 0.066 mag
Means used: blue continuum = 14.6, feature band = 14.1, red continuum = 15.6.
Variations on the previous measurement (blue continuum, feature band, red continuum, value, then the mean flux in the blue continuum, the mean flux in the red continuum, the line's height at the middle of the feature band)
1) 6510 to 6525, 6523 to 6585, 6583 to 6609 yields 0.001 mag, 15.4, 14.6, 15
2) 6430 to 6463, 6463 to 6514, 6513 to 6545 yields 0.028 mag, 14.6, 14.8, 14.7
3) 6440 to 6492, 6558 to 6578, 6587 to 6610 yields -0.065 mag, 14.5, 14.7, 14.6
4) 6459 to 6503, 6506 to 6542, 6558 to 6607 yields -0.026 mag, 14.3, 15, 14.6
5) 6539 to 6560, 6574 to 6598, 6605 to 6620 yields 0.028 mag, 15.2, 14.7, 14.9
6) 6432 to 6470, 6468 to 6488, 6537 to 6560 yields 0.029 mag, 14.7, 15.1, 14.8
